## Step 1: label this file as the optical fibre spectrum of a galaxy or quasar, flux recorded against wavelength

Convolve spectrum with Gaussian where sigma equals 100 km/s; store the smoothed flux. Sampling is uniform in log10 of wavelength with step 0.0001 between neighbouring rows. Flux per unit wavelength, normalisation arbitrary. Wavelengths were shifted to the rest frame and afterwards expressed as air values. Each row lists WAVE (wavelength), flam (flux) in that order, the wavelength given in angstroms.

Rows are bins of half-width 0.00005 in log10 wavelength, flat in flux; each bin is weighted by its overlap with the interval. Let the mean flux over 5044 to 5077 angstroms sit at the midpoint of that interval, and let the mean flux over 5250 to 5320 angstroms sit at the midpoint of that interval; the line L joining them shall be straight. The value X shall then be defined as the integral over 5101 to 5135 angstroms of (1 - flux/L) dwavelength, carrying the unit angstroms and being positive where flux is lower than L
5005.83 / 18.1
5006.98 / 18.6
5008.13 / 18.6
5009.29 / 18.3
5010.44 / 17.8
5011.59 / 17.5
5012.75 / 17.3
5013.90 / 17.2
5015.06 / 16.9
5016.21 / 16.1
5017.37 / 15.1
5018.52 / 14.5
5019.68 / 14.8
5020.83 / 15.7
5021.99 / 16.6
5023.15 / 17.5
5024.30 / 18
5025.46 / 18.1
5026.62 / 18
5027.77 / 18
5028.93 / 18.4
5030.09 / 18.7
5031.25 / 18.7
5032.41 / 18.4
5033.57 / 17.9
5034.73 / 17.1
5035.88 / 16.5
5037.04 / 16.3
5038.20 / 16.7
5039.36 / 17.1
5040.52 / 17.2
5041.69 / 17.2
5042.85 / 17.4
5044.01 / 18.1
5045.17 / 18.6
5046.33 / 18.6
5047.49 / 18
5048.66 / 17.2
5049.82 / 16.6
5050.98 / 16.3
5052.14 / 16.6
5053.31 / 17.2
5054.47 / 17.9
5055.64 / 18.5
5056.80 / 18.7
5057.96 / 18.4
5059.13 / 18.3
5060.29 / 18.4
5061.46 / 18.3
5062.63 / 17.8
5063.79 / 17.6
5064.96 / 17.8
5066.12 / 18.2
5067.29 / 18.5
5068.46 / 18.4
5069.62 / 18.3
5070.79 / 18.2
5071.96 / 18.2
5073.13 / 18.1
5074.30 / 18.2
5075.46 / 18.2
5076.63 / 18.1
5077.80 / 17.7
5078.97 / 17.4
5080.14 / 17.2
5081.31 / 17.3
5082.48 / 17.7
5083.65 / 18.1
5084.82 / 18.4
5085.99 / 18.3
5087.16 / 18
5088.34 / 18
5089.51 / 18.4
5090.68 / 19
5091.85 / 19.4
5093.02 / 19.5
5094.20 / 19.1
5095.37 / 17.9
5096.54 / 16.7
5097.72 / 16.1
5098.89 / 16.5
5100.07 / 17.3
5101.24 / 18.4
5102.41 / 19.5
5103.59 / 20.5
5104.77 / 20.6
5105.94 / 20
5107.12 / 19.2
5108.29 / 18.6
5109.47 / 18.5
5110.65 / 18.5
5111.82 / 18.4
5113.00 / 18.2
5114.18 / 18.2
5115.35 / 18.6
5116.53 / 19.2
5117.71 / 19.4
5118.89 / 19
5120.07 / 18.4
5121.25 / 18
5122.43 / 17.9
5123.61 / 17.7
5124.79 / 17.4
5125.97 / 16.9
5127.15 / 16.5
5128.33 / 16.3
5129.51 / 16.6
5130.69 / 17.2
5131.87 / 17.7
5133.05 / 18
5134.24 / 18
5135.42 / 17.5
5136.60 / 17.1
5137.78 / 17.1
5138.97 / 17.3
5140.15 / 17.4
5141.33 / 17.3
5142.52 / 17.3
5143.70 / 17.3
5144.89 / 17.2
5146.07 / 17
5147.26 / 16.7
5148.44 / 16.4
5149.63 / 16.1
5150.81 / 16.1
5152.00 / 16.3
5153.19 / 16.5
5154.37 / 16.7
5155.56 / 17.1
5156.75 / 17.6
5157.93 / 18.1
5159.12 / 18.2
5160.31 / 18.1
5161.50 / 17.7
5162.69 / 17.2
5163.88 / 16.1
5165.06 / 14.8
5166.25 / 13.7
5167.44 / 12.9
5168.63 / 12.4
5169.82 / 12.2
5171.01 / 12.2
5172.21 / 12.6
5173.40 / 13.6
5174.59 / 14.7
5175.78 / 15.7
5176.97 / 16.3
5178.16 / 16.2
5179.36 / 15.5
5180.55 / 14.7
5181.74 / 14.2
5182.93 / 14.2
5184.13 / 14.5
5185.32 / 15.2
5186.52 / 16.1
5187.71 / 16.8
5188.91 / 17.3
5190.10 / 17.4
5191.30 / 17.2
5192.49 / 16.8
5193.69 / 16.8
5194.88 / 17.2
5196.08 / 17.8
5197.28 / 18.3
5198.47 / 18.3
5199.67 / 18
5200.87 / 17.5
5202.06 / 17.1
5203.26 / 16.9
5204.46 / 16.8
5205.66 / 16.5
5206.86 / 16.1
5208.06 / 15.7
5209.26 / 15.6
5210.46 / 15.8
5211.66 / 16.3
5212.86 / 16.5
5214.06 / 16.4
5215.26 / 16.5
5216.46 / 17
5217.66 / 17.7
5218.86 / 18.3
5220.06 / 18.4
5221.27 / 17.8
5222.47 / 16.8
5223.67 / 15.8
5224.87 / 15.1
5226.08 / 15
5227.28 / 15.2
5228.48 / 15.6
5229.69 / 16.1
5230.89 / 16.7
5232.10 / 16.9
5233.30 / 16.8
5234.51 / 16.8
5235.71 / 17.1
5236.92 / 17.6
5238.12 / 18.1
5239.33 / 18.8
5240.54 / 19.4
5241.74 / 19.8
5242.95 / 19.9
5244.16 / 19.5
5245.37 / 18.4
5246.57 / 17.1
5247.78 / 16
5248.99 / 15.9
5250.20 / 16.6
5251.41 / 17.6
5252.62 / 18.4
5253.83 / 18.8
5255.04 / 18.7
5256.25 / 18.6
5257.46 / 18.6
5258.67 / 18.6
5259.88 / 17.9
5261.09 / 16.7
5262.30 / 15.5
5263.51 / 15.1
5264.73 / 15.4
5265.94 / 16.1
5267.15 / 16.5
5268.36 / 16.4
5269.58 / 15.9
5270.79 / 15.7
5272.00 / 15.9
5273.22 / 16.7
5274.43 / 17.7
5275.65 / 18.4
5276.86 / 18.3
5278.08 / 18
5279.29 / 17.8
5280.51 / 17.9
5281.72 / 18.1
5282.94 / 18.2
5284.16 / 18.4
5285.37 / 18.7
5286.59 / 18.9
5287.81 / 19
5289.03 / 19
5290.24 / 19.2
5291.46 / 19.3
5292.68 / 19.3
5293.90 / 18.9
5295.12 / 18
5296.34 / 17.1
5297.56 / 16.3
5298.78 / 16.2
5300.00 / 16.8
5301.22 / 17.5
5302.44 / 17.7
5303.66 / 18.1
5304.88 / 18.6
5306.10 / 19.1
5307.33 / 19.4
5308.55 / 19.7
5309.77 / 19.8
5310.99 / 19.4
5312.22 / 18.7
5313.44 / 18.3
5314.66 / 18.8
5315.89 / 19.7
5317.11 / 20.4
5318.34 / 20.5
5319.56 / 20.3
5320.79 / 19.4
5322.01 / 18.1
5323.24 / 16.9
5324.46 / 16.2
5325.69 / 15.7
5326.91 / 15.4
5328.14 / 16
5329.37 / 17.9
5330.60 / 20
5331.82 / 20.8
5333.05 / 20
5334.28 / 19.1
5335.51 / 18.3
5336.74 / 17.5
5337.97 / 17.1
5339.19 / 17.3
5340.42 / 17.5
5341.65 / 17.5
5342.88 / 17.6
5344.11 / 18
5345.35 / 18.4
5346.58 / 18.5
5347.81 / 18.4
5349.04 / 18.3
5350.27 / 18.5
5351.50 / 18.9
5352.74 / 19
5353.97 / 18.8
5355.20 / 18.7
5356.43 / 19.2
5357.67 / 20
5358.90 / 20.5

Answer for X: -0.6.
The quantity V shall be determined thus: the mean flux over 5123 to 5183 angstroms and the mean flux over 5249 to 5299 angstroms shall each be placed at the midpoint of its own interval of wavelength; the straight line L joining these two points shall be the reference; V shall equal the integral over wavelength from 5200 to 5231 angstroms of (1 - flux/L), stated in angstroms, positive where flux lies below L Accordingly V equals 0.8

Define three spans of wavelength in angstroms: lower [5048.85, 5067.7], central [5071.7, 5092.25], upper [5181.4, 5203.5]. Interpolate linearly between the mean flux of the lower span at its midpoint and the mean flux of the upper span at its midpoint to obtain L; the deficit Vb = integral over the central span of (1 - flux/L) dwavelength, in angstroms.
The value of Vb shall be -0.5 angstroms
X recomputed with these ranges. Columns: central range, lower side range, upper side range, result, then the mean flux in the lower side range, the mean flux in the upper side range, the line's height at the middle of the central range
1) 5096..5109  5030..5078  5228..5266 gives -0.56 angstroms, 17.8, 17.5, 17.7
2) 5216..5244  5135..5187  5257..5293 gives -0.64 angstroms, 15.9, 17.6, 16.9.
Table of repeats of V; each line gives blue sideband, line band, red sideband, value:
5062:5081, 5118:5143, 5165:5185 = -2.7 angstroms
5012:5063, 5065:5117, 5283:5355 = -2.2 angstroms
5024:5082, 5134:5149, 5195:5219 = 0.1 angstroms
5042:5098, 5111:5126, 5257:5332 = -0.3 angstroms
